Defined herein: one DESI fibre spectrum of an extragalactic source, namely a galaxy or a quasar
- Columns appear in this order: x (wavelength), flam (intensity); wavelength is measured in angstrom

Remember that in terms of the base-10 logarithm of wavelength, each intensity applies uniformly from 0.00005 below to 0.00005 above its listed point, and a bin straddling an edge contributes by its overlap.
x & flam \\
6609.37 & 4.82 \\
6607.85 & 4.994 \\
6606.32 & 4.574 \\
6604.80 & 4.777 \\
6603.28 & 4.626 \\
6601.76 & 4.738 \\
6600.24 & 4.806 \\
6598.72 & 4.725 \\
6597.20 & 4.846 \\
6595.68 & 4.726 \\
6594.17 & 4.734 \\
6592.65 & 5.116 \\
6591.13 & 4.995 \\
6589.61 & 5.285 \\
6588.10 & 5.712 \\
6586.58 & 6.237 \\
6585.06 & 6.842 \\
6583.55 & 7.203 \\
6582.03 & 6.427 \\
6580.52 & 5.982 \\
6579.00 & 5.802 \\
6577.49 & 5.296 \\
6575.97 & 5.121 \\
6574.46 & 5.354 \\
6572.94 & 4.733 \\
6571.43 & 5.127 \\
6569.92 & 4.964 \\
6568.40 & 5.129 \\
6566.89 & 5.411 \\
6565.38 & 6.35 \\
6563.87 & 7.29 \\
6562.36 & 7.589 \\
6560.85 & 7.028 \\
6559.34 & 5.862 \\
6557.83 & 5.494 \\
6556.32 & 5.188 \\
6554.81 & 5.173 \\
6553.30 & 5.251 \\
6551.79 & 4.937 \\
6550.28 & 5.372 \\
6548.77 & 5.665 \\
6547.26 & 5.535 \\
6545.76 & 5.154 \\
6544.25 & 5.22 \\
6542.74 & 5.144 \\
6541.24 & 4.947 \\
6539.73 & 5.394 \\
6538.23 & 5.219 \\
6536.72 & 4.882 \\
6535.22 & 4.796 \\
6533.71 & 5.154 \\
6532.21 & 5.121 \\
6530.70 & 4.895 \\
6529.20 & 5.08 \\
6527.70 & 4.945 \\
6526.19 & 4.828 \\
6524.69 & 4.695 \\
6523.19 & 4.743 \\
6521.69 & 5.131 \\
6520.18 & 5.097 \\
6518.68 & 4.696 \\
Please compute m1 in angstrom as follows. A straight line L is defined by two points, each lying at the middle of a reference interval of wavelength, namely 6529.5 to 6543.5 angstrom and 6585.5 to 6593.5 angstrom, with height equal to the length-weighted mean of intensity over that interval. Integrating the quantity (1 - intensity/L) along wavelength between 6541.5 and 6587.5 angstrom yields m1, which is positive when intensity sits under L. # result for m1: -3.63 angstrom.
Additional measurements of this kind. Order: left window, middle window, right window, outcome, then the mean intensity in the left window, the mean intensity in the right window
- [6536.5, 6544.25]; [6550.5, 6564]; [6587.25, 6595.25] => -1.9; 5.14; 5.17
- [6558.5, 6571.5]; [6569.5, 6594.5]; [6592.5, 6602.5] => -0.9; 6.13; 4.8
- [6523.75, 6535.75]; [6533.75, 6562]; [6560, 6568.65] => 2.0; 4.94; 6.54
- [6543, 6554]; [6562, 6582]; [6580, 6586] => 1.6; 5.3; 6.63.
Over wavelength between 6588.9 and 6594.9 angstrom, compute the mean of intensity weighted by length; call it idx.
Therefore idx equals 5.03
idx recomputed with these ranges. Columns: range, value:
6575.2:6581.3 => 5.56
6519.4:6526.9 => 4.9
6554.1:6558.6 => 5.29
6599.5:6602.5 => 4.77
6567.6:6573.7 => 4.99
